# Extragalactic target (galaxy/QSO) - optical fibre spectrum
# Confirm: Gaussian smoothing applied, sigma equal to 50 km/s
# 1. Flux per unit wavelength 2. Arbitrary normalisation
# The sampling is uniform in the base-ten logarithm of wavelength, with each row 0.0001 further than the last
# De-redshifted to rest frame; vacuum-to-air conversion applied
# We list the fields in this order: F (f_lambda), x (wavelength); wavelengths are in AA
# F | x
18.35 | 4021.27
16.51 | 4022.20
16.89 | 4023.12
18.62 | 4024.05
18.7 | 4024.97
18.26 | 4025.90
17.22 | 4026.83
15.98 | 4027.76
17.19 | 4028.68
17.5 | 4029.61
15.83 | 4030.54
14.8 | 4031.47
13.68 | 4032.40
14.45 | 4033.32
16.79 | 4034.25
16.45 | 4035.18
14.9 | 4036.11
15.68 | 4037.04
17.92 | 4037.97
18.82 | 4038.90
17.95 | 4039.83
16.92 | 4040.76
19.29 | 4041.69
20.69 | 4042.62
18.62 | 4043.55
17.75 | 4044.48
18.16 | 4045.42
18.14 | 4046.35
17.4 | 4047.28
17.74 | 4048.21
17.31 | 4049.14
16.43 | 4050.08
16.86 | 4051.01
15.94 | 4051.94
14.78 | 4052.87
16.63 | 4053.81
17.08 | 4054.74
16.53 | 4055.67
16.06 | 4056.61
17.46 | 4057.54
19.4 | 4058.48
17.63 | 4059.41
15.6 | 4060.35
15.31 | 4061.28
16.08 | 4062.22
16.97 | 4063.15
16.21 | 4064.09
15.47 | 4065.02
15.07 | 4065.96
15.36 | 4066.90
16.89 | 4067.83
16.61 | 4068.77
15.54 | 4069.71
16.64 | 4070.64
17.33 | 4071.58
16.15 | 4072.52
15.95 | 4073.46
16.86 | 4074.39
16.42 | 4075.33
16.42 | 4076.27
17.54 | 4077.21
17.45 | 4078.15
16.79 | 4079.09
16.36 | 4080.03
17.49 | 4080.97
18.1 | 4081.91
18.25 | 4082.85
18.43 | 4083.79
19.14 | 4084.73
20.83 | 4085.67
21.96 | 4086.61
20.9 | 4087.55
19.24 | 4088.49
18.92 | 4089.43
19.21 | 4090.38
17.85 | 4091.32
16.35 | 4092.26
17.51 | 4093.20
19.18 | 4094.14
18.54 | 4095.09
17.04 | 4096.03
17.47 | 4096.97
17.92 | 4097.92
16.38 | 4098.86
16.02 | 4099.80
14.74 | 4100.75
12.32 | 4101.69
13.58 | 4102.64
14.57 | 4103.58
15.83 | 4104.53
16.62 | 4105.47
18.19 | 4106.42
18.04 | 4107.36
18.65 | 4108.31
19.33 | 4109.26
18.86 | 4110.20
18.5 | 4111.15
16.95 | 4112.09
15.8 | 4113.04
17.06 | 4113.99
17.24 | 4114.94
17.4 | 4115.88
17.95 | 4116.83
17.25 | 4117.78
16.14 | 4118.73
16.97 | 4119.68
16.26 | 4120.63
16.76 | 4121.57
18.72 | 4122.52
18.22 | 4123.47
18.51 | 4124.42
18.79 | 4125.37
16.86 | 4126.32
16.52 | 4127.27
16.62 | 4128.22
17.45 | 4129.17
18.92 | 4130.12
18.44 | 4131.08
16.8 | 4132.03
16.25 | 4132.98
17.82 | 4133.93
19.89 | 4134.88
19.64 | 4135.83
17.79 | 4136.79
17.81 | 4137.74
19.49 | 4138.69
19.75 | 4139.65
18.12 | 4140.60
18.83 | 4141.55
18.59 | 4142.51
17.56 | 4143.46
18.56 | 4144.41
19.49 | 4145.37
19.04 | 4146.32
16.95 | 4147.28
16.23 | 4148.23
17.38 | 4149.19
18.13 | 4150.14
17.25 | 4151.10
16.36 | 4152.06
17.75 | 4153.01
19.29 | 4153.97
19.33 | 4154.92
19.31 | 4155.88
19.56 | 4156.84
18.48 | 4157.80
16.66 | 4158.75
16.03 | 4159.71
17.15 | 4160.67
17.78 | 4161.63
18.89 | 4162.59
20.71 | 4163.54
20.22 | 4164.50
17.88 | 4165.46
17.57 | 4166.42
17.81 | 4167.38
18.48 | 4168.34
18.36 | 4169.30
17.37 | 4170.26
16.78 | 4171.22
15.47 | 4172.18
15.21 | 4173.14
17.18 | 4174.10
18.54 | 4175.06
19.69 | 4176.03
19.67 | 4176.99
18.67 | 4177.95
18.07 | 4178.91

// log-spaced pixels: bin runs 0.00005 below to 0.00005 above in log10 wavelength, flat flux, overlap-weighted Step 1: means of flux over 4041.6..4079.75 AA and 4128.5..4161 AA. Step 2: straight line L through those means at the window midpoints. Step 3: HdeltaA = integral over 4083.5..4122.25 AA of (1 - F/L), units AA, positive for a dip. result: -0.1 AA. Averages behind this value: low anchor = 16.9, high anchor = 18.1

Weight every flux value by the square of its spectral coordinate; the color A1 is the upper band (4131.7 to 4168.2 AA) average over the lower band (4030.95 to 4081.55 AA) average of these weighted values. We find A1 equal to 1.1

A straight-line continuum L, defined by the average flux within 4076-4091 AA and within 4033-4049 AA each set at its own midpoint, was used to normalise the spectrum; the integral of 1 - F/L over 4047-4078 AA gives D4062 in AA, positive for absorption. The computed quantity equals 2.6 AA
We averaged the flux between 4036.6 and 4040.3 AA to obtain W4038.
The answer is 17.6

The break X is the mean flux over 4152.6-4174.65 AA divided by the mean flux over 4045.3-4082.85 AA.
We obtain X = 1.1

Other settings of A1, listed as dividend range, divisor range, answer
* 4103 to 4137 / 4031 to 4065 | 1.08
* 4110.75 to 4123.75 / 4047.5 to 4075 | 1.07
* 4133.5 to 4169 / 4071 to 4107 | 1.09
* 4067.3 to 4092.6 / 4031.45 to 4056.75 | 1.07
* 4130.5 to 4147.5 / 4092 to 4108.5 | 1.13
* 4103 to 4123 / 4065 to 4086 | 1.03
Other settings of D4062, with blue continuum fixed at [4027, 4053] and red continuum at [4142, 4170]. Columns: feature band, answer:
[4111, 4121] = 0.42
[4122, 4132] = 0.01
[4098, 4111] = 0.84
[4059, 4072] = 0.79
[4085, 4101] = -0.72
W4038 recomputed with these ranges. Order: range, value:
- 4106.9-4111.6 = 18.7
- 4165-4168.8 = 17.9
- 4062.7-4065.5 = 16.2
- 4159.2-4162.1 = 16.9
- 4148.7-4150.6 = 17.8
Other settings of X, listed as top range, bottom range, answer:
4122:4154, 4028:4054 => 1.06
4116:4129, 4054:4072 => 1.05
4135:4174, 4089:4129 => 1.05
